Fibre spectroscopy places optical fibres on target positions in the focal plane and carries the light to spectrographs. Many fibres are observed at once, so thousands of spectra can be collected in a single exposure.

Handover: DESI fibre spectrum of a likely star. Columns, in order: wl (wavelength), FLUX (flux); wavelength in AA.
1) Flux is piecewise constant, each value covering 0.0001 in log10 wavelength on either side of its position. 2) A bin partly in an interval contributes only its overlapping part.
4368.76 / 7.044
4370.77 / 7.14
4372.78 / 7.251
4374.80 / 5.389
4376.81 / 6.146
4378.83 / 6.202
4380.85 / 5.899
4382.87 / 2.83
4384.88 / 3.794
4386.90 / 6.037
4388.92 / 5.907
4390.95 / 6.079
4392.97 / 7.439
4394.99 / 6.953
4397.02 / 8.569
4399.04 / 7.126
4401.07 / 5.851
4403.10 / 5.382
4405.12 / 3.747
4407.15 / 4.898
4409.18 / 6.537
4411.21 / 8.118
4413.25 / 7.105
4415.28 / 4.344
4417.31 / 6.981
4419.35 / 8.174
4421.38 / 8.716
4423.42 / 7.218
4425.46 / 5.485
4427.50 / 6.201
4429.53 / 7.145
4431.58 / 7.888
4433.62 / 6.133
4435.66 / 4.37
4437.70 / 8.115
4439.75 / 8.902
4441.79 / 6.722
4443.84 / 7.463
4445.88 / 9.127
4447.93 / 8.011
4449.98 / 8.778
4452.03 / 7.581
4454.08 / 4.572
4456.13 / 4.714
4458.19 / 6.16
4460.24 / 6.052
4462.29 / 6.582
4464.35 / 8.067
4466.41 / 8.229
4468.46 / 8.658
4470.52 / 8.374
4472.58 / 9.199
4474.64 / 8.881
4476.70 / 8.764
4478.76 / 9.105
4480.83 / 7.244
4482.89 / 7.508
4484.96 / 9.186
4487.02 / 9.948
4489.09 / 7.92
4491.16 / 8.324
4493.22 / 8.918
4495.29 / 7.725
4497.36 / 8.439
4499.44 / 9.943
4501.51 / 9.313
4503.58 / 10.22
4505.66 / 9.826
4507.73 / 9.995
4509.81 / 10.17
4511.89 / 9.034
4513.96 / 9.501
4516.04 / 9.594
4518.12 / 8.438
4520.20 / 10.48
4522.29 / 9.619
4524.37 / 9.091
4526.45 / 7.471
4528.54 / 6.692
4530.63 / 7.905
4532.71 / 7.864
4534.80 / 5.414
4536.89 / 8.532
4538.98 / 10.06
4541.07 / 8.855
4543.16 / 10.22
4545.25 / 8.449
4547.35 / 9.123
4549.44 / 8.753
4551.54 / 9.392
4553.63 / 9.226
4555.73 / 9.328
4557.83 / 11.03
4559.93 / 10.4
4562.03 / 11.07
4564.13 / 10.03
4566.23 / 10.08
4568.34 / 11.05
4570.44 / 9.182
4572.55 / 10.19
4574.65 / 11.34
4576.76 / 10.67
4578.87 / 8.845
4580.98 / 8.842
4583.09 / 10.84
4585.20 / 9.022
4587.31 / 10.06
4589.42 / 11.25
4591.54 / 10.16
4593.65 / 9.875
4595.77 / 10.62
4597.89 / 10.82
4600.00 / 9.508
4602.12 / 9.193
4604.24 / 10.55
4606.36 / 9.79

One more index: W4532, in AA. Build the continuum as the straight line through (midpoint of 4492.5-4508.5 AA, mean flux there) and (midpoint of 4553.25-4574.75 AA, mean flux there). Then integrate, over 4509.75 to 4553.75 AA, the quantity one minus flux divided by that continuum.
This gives 4.4 AA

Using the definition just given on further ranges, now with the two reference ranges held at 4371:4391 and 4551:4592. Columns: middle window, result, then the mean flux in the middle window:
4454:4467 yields 1.9 AA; 6.4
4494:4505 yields -1.0 AA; 9.14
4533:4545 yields 1.0 AA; 8.56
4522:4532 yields 1.1 AA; 8.04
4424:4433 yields 0.1 AA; 6.68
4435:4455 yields -0.9 AA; 7.43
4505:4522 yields -1.7 AA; 9.62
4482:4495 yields -0.7 AA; 8.6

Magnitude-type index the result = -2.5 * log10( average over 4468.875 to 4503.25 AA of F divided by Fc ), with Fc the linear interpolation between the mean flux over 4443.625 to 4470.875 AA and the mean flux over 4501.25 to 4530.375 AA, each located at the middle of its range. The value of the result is -0.062 mag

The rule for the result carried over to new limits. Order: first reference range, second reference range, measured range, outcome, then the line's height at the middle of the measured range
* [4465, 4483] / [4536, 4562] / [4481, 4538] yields 0.025 mag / 8.97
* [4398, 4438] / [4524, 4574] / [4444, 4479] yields -0.044 mag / 7.35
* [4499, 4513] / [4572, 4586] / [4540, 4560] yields 0.052 mag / 9.9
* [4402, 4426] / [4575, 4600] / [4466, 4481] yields -0.129 mag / 7.68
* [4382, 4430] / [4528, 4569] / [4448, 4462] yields 0.131 mag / 7.28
